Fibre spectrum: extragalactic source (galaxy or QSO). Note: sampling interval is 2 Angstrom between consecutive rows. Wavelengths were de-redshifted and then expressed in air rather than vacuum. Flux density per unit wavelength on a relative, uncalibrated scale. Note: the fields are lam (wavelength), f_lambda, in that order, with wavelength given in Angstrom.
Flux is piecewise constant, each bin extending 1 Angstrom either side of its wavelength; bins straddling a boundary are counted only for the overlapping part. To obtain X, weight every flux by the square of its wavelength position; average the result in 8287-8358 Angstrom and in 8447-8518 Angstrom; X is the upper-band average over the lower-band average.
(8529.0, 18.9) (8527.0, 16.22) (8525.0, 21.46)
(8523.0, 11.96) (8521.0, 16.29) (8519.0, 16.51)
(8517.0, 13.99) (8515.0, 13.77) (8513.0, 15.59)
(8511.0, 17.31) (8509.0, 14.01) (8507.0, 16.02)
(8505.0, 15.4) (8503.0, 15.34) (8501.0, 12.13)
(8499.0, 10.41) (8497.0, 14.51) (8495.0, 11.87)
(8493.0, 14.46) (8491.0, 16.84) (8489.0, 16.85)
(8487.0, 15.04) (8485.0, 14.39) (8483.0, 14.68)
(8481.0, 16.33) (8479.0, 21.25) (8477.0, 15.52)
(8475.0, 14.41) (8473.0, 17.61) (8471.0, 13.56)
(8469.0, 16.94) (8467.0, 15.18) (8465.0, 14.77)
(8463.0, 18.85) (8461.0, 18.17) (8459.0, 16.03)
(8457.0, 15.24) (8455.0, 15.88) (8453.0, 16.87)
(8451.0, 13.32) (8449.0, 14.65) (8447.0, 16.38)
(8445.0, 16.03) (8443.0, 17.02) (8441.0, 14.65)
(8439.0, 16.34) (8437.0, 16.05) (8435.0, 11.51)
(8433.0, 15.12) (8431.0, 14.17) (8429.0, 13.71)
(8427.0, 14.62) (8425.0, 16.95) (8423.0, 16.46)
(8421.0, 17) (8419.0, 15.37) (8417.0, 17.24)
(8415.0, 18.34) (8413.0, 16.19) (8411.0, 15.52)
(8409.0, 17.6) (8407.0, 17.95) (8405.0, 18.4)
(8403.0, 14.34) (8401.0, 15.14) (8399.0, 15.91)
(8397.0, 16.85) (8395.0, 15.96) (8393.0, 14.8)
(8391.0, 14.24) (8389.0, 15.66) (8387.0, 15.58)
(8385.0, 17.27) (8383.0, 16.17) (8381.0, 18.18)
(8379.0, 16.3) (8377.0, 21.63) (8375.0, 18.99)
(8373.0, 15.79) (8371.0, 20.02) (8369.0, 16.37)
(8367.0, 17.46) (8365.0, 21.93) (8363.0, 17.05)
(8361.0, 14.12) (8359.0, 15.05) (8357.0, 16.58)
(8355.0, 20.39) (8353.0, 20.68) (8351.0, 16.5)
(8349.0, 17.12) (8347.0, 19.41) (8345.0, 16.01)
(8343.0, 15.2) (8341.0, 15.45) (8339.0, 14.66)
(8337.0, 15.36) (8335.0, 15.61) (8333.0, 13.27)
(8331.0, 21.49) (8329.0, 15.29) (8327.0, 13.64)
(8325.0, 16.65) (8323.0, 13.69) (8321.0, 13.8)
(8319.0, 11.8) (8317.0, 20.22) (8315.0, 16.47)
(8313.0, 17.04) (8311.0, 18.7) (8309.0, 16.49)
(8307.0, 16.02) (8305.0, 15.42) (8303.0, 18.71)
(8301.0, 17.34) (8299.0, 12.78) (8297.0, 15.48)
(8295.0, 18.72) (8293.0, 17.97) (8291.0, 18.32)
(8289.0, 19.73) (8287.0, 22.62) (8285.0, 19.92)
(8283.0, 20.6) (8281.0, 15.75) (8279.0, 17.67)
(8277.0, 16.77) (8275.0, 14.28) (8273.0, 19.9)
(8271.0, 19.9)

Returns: 0.95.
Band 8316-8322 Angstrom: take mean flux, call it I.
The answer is 15.3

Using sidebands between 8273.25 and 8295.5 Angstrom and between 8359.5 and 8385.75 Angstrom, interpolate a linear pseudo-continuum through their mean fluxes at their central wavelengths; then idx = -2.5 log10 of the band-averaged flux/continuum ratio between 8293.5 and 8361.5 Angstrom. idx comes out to 0.11 mag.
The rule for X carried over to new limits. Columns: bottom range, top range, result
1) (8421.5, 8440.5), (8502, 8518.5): 1.03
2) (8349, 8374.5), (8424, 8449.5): 0.87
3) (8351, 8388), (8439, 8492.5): 0.92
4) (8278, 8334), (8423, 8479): 0.95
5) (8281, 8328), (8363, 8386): 1.08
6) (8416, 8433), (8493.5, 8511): 0.91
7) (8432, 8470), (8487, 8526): 0.96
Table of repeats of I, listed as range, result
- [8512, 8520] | 15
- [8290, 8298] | 17.6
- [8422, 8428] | 16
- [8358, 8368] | 17.1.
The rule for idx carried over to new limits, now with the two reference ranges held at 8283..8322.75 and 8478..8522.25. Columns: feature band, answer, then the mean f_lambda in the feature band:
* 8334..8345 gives 0.104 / 15.3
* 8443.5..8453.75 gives 0.013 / 15.5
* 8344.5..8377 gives -0.078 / 17.9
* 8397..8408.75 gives -0.020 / 16.5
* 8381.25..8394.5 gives 0.038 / 15.8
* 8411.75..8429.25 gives -0.022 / 16.3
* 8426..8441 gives 0.095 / 14.5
